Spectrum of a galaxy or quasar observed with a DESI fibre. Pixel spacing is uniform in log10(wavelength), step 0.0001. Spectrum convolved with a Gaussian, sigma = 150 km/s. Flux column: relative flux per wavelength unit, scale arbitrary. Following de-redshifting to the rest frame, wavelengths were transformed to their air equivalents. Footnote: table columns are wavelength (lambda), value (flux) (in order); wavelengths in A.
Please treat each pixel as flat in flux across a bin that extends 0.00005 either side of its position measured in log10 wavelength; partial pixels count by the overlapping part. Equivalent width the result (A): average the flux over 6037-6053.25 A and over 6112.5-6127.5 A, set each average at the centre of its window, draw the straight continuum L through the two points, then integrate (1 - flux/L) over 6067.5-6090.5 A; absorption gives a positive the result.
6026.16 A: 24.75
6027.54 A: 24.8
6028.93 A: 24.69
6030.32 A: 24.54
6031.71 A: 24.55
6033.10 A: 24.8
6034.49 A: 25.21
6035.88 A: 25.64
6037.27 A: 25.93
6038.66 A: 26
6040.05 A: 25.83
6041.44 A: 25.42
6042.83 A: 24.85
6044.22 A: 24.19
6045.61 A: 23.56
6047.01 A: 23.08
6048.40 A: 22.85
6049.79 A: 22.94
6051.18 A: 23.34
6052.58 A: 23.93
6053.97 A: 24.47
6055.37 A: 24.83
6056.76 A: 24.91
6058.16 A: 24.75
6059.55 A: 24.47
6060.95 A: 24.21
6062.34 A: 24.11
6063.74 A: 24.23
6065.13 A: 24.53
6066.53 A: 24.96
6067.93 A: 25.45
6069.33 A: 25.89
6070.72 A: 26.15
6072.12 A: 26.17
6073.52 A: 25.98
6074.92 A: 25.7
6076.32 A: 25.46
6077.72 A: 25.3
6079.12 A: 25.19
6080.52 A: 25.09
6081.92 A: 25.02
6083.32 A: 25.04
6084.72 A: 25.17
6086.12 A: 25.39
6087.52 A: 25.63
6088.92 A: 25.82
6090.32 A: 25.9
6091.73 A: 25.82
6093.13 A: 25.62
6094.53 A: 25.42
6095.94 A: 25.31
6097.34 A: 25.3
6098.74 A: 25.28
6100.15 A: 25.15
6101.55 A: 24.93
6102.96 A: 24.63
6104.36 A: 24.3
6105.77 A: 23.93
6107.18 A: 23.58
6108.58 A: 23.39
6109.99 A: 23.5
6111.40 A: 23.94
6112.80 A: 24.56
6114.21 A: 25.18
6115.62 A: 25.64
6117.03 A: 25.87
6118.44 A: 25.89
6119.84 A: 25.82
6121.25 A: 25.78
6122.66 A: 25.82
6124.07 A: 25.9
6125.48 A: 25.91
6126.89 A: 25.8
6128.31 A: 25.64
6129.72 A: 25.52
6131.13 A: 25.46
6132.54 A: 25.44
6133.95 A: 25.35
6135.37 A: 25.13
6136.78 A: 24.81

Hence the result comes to -0.6 A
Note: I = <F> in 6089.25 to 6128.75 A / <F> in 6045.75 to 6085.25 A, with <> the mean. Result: 1.02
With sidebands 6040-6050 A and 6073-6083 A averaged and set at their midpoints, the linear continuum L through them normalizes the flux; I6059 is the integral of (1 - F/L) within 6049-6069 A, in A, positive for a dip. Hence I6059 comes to 0.2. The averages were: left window 24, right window 25.4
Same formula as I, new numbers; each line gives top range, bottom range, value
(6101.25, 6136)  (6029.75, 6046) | 1.00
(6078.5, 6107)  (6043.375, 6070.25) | 1.04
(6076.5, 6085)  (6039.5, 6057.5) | 1.04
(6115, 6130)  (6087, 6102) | 1.01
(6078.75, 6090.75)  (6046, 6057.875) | 1.07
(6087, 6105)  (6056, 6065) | 1.03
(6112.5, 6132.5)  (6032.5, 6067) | 1.05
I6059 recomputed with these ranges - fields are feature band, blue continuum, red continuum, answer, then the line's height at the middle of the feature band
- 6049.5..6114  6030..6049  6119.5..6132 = 0.8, 25.2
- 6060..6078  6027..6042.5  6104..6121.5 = -0.2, 25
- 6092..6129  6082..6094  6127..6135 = 0.6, 25.5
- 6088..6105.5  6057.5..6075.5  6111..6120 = 0.0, 25.2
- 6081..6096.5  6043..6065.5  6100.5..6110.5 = -0.9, 24.1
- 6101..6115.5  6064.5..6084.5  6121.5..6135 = 0.7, 25.5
